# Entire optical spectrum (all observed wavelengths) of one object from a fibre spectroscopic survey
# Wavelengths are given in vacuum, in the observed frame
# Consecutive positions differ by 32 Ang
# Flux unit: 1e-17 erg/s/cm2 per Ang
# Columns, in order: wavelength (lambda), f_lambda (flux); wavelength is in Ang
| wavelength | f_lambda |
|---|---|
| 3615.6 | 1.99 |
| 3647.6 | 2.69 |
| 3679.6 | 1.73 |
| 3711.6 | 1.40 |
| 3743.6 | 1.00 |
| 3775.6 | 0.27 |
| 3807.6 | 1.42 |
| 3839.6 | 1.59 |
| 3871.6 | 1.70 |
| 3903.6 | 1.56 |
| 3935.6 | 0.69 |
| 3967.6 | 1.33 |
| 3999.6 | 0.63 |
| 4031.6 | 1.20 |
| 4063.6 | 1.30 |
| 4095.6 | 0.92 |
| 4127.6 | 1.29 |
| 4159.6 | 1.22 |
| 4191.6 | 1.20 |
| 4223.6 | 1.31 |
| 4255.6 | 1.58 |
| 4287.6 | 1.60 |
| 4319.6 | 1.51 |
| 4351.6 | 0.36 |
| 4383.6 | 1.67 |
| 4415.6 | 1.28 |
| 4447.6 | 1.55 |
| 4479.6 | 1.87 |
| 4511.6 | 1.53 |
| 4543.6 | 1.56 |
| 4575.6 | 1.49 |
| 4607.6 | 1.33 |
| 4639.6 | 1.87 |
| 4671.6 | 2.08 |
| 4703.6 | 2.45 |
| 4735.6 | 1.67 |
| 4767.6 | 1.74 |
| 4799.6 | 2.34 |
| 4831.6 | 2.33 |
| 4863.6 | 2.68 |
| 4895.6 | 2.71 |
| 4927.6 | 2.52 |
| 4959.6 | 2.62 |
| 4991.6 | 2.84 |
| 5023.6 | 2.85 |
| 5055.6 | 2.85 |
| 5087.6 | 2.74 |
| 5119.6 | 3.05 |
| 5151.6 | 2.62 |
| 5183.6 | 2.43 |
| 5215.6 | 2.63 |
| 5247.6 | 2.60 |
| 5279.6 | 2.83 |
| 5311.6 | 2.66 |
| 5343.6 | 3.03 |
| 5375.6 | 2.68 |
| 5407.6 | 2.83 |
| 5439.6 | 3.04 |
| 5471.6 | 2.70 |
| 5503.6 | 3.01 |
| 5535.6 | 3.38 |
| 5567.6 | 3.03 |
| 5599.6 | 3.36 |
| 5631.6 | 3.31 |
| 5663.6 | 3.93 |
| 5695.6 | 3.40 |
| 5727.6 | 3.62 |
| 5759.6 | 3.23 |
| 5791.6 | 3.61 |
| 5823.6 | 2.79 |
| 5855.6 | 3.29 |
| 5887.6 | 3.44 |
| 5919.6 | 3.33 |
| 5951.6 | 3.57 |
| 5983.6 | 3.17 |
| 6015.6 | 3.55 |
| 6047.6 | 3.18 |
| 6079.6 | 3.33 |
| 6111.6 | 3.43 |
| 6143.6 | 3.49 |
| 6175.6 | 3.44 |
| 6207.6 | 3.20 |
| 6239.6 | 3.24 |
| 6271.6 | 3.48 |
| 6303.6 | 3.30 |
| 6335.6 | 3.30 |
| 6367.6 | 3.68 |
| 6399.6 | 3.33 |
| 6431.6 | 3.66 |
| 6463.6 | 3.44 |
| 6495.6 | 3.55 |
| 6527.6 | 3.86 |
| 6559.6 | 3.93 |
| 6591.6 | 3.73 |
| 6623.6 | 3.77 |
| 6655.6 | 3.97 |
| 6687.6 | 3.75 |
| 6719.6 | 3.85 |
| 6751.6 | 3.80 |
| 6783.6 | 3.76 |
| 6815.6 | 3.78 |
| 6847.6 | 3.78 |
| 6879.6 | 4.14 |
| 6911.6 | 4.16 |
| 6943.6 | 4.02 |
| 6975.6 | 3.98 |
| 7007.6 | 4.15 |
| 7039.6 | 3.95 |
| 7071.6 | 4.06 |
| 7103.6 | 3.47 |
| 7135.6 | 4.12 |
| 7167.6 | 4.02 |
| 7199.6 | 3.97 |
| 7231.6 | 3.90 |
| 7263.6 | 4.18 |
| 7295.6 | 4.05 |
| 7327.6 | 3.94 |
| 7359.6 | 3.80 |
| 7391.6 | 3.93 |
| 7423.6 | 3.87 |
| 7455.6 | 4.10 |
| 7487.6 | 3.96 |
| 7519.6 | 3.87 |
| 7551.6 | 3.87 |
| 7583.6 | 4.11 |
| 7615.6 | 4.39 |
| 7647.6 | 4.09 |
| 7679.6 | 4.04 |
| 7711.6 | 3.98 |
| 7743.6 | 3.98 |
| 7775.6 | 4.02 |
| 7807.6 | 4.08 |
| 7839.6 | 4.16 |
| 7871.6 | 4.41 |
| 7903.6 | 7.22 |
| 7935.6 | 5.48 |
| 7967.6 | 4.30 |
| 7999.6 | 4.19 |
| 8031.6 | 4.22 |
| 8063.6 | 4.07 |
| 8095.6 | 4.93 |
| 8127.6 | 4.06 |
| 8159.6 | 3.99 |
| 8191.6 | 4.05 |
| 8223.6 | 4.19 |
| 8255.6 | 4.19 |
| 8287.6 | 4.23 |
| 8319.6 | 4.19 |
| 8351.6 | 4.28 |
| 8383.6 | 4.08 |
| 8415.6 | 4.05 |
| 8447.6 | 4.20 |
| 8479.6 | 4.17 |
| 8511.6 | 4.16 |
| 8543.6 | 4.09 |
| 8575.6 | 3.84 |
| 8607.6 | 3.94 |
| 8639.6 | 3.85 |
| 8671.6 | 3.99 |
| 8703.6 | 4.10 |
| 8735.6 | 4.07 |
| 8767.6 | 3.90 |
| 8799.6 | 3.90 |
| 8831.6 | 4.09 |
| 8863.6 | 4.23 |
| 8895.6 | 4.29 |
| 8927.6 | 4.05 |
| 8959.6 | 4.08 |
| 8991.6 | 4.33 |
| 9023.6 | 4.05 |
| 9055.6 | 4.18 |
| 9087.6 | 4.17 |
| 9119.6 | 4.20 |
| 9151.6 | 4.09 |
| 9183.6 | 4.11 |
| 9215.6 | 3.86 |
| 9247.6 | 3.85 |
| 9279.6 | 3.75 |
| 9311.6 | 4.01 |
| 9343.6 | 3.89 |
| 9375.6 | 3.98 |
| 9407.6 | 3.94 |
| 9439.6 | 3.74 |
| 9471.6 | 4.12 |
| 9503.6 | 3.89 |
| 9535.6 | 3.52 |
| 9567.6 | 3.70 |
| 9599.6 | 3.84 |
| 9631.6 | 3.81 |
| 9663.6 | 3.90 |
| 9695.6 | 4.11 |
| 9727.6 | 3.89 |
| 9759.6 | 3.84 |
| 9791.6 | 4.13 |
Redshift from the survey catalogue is 0.203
